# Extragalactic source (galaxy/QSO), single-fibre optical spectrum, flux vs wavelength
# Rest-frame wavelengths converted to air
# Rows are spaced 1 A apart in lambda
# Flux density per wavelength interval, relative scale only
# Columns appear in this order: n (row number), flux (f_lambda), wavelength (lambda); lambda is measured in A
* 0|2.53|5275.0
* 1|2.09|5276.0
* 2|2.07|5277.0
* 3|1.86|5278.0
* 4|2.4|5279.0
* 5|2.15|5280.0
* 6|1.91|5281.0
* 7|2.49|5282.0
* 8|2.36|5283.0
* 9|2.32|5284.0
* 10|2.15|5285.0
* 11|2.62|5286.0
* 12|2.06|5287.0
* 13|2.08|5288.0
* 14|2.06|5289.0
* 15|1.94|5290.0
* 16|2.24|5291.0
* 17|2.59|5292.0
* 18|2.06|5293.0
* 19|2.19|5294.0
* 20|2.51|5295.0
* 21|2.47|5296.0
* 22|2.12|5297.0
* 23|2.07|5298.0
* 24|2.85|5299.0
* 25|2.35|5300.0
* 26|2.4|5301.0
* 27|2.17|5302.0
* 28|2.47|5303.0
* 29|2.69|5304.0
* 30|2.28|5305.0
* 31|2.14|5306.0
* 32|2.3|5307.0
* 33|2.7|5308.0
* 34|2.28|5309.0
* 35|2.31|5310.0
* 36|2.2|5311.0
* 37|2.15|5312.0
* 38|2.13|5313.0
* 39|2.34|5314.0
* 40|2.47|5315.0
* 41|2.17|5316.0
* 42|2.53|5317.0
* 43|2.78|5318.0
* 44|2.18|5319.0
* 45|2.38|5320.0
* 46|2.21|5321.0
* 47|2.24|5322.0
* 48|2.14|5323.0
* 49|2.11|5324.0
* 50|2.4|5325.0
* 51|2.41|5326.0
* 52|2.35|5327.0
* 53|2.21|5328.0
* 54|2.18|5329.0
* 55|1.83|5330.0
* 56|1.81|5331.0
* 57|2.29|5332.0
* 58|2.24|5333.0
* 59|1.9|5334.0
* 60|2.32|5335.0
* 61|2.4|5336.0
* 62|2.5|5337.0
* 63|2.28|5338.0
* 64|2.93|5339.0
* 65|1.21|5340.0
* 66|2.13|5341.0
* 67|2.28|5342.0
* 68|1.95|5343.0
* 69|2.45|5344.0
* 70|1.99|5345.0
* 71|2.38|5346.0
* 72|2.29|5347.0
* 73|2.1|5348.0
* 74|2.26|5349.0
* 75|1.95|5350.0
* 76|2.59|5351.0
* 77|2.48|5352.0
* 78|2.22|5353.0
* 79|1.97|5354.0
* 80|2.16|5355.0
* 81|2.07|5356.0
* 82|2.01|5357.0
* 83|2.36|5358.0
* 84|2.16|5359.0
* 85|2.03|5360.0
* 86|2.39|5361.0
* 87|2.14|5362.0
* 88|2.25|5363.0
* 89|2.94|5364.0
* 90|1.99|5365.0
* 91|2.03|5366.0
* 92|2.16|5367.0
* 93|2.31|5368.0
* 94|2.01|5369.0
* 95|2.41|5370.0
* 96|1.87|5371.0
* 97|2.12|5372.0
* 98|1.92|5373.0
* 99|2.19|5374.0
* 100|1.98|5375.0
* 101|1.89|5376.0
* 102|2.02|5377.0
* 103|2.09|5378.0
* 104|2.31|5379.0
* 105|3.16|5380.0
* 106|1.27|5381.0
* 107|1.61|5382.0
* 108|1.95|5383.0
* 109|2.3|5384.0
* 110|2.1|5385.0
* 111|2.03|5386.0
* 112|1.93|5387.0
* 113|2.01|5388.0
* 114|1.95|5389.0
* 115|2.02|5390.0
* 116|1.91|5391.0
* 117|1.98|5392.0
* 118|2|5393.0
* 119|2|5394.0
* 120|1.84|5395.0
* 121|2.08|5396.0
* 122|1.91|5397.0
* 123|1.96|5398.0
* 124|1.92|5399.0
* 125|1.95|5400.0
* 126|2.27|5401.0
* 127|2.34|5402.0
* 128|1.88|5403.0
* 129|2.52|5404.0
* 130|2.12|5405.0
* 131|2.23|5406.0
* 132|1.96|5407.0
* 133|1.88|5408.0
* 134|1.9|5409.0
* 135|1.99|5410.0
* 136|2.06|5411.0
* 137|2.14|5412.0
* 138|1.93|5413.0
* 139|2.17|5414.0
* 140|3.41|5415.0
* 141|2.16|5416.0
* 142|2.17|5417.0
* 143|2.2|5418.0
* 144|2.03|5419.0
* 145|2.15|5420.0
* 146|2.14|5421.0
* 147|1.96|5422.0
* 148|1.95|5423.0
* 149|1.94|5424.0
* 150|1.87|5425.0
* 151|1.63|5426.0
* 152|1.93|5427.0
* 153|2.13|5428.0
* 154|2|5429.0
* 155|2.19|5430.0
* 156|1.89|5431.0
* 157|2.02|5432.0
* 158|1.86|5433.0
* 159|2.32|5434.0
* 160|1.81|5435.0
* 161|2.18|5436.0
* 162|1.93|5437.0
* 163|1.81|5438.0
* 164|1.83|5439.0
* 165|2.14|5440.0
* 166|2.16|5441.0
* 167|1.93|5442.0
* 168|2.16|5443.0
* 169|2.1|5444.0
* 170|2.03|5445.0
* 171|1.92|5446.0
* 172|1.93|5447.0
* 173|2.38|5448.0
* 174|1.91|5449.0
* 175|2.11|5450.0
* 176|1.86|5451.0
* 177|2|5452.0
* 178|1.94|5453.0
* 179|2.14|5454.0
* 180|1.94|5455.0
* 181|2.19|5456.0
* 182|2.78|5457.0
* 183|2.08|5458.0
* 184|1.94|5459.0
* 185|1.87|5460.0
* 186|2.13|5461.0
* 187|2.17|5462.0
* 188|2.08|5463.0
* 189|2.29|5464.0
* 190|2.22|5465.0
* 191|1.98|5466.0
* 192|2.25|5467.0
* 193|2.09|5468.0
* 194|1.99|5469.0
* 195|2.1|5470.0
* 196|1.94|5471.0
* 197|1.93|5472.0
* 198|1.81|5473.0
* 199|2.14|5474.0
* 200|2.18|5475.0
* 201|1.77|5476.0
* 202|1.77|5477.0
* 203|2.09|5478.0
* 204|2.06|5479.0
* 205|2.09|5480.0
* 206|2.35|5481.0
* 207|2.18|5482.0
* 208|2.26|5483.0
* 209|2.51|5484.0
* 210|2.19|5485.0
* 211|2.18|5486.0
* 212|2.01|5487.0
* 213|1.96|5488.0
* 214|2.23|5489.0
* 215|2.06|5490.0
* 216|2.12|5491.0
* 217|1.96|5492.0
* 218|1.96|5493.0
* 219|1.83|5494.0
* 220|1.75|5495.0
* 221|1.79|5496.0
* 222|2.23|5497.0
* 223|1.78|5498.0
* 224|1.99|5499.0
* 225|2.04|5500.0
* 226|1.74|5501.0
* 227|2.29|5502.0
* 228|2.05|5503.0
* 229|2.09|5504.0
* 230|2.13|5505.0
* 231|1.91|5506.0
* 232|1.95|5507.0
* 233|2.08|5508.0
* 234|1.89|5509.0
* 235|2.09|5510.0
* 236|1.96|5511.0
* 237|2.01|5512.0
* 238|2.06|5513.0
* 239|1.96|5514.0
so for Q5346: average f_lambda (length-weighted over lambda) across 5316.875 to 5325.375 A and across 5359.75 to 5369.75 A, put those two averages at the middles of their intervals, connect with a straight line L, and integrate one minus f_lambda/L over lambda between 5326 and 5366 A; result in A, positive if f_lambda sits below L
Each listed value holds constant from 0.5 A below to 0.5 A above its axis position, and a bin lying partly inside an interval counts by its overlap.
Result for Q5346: 1.2 A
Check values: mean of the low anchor 2.32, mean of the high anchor 2.23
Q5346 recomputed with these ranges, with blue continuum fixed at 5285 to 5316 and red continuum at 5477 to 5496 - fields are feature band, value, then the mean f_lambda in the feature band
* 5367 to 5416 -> 2.5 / 2.08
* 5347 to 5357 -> 0.2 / 2.2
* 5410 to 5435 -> 0.8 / 2.09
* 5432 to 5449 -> 0.9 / 2.03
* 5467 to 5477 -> 0.5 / 2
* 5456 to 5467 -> -0.2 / 2.16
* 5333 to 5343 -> 0.2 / 2.2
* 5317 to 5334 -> 0.3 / 2.23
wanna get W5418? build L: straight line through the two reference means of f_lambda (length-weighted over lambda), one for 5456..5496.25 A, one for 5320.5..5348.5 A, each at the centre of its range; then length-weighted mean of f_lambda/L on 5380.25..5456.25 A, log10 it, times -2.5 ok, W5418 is 0.05 mag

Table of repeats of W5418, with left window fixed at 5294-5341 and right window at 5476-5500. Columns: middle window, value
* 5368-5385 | 0.066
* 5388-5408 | 0.071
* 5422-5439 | 0.090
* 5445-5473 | 0.009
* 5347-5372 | 0.014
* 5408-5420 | -0.013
